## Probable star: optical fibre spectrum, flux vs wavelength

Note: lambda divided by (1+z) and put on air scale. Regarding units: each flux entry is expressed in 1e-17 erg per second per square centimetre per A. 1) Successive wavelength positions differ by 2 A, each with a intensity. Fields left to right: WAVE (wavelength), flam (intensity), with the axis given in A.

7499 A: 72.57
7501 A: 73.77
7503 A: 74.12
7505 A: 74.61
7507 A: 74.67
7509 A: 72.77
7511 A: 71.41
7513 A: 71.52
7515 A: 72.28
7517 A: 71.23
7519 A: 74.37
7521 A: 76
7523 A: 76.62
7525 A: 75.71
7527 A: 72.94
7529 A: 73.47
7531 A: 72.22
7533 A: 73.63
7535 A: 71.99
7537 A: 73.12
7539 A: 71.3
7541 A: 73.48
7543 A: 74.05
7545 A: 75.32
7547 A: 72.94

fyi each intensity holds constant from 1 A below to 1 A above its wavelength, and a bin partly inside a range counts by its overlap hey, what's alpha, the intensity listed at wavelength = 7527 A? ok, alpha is 72.94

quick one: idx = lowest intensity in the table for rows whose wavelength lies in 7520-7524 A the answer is 76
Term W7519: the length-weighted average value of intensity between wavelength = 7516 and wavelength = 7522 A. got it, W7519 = 73.9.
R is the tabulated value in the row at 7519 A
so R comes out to 74.37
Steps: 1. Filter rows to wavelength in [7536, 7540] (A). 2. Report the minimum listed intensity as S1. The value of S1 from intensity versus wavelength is 71.3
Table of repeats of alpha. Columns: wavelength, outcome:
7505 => 74.61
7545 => 75.32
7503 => 74.12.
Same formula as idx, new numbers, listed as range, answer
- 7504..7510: 72.77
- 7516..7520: 71.23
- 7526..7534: 72.22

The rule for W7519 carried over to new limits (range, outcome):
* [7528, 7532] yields 72.8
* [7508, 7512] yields 72.1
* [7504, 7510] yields 74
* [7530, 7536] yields 72.6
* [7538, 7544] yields 72.9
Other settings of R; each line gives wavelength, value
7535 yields 71.99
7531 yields 72.22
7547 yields 72.94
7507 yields 74.67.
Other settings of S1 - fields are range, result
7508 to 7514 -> 71.41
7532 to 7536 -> 71.99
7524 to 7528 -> 72.94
